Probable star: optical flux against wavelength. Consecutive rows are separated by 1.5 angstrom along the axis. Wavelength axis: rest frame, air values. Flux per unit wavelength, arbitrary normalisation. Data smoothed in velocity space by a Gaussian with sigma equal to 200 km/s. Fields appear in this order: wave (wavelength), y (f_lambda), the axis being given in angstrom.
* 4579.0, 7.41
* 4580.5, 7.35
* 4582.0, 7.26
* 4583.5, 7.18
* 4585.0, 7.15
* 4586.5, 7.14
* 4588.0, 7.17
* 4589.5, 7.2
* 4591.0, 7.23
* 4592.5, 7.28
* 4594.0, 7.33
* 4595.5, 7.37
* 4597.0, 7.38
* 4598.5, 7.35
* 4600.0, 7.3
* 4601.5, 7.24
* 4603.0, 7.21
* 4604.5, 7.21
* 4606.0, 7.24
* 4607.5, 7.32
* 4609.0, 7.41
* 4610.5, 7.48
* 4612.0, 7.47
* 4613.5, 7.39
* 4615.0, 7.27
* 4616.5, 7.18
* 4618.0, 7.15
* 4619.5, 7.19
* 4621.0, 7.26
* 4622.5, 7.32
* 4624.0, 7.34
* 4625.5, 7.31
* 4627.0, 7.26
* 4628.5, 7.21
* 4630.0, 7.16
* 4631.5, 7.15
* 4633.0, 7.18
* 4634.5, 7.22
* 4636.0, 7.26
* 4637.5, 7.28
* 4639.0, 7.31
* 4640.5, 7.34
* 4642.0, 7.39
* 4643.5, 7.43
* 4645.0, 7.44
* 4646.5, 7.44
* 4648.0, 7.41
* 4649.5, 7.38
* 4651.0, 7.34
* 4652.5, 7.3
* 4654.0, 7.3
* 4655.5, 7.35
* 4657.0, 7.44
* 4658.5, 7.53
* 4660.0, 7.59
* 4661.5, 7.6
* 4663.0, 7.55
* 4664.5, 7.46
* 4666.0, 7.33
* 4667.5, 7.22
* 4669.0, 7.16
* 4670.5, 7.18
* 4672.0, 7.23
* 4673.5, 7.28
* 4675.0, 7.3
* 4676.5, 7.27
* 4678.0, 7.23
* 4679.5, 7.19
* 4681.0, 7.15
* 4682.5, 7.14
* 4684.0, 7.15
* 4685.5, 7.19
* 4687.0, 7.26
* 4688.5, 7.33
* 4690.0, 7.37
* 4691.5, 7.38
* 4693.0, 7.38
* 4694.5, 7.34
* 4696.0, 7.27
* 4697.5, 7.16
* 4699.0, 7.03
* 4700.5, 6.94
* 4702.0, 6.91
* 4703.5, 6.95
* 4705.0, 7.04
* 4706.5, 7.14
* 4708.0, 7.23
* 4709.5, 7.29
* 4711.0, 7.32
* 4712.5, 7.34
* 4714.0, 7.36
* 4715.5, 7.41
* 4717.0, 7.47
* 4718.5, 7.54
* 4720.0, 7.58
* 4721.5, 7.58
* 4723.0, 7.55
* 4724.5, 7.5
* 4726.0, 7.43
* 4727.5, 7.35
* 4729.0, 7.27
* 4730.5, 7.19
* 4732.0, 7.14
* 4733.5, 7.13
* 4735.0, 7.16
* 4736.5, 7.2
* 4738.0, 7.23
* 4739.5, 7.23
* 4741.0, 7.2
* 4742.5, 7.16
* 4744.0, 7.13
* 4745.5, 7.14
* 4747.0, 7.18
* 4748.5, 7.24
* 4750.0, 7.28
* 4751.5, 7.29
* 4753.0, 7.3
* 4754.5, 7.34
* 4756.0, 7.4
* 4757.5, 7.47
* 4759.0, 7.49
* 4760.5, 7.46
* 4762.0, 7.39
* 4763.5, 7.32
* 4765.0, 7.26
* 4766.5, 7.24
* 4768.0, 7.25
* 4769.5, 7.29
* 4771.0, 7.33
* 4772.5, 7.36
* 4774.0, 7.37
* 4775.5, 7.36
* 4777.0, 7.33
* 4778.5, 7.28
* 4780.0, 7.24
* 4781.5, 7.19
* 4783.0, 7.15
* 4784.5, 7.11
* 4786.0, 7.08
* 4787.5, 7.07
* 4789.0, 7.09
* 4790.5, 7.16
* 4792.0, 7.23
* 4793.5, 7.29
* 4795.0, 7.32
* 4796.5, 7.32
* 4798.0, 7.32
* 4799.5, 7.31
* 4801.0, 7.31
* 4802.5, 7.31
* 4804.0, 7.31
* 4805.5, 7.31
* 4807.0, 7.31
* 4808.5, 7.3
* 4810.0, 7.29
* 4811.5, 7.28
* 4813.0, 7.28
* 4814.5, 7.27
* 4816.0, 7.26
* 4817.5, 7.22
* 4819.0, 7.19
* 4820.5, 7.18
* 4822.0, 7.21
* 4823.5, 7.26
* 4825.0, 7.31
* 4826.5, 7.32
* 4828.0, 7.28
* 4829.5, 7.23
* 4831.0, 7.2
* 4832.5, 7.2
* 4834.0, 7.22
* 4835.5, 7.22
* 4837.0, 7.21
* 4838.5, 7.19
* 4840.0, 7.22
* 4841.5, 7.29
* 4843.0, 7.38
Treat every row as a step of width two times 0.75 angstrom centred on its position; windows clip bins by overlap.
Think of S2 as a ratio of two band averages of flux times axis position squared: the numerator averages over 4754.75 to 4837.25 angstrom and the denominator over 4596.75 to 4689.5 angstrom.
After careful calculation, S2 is 1.06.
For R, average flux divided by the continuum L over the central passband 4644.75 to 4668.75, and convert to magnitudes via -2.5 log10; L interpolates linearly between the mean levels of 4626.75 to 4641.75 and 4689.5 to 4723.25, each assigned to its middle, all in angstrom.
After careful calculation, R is -0.02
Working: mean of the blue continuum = 7.24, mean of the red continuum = 7.28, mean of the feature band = 7.41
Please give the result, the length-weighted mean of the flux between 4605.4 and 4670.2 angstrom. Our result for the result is 7.33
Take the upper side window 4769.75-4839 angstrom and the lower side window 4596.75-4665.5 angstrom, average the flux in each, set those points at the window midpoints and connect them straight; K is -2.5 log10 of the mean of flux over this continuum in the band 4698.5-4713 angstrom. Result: 0.027 mag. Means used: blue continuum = 7.33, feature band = 7.12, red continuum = 7.25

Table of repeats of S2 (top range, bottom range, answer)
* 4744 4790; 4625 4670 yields 1.04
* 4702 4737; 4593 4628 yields 1.05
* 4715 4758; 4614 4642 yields 1.06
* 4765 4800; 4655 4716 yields 1.04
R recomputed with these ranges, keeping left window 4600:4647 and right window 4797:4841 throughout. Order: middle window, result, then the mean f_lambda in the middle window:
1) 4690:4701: 0.01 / 7.23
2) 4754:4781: -0.01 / 7.34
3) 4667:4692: 0.01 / 7.24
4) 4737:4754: 0.01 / 7.22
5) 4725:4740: 0.01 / 7.24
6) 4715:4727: -0.03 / 7.51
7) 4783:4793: 0.02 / 7.13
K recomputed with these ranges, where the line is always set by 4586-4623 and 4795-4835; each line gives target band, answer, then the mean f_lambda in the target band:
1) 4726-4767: 0.001 mag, 7.27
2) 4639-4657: -0.014 mag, 7.37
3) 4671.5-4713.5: 0.010 mag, 7.21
